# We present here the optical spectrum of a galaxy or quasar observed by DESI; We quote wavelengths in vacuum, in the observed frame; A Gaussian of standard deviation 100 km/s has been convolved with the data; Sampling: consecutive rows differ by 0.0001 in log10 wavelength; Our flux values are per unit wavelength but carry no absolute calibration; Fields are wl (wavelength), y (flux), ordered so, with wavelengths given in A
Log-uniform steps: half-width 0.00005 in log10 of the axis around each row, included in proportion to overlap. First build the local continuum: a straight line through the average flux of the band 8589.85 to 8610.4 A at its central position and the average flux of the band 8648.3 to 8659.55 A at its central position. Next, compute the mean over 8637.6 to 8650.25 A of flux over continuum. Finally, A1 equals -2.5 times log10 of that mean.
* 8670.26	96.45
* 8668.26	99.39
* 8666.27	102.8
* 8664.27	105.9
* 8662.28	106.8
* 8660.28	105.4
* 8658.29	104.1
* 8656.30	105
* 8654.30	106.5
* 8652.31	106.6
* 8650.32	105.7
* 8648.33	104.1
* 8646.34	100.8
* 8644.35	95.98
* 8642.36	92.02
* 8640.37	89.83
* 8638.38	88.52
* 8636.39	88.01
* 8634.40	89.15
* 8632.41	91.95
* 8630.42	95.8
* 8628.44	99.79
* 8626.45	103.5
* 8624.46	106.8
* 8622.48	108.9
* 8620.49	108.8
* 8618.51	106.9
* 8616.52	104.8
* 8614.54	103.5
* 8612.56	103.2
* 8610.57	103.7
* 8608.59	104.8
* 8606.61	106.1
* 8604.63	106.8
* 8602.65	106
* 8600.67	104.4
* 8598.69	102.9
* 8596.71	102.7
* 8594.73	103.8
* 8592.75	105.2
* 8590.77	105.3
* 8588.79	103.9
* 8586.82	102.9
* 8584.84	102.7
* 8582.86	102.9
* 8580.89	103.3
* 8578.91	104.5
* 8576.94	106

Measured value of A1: 0.100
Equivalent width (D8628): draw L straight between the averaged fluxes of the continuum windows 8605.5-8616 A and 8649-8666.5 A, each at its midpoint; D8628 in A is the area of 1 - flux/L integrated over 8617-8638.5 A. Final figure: 1.1 A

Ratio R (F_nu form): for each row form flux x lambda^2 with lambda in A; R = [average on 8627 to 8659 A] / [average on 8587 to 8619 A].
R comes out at 0.9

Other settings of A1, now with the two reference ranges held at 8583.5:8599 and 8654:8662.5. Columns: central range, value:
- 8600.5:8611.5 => -0.01 mag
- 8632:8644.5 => 0.16 mag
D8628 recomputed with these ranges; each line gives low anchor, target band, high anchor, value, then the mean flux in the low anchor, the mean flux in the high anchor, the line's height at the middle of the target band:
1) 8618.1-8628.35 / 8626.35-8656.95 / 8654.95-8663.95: 2.4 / 106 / 105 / 106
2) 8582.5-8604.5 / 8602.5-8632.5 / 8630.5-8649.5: -1.7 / 104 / 93.6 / 98.6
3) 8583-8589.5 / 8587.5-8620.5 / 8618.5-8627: 0.1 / 103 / 107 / 105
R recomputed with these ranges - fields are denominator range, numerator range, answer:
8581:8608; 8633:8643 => 0.87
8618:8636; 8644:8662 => 1.04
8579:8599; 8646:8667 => 1.03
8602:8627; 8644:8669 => 0.99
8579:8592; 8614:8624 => 1.04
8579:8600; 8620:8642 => 0.94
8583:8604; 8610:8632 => 1.00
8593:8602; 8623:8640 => 0.93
